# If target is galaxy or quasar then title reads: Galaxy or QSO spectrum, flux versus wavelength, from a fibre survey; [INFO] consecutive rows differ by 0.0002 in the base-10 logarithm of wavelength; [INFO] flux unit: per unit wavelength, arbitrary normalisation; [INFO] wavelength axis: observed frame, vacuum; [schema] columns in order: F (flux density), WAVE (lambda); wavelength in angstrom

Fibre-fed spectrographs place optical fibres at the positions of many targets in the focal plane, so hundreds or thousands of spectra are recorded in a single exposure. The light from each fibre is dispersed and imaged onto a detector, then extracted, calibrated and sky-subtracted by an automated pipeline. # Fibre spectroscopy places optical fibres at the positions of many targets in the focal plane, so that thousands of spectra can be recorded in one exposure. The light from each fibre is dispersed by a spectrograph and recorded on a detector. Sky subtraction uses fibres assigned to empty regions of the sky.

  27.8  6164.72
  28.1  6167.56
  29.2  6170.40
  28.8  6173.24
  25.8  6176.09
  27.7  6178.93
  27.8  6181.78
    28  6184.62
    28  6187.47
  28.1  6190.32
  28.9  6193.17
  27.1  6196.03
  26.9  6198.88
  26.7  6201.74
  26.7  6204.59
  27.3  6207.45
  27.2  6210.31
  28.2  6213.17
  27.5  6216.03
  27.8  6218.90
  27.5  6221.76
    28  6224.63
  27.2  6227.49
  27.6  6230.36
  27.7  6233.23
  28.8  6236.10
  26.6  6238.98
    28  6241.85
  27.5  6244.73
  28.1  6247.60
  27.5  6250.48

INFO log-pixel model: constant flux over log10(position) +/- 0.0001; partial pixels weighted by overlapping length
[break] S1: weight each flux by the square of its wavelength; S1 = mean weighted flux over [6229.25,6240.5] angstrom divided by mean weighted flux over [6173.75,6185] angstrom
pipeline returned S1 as 1.03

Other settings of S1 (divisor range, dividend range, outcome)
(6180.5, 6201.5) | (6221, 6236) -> 1.01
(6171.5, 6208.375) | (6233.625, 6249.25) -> 1.03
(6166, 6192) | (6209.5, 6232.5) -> 1.00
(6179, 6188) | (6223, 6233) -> 1.00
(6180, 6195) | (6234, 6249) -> 1.01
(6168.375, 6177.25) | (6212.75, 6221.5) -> 1.01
